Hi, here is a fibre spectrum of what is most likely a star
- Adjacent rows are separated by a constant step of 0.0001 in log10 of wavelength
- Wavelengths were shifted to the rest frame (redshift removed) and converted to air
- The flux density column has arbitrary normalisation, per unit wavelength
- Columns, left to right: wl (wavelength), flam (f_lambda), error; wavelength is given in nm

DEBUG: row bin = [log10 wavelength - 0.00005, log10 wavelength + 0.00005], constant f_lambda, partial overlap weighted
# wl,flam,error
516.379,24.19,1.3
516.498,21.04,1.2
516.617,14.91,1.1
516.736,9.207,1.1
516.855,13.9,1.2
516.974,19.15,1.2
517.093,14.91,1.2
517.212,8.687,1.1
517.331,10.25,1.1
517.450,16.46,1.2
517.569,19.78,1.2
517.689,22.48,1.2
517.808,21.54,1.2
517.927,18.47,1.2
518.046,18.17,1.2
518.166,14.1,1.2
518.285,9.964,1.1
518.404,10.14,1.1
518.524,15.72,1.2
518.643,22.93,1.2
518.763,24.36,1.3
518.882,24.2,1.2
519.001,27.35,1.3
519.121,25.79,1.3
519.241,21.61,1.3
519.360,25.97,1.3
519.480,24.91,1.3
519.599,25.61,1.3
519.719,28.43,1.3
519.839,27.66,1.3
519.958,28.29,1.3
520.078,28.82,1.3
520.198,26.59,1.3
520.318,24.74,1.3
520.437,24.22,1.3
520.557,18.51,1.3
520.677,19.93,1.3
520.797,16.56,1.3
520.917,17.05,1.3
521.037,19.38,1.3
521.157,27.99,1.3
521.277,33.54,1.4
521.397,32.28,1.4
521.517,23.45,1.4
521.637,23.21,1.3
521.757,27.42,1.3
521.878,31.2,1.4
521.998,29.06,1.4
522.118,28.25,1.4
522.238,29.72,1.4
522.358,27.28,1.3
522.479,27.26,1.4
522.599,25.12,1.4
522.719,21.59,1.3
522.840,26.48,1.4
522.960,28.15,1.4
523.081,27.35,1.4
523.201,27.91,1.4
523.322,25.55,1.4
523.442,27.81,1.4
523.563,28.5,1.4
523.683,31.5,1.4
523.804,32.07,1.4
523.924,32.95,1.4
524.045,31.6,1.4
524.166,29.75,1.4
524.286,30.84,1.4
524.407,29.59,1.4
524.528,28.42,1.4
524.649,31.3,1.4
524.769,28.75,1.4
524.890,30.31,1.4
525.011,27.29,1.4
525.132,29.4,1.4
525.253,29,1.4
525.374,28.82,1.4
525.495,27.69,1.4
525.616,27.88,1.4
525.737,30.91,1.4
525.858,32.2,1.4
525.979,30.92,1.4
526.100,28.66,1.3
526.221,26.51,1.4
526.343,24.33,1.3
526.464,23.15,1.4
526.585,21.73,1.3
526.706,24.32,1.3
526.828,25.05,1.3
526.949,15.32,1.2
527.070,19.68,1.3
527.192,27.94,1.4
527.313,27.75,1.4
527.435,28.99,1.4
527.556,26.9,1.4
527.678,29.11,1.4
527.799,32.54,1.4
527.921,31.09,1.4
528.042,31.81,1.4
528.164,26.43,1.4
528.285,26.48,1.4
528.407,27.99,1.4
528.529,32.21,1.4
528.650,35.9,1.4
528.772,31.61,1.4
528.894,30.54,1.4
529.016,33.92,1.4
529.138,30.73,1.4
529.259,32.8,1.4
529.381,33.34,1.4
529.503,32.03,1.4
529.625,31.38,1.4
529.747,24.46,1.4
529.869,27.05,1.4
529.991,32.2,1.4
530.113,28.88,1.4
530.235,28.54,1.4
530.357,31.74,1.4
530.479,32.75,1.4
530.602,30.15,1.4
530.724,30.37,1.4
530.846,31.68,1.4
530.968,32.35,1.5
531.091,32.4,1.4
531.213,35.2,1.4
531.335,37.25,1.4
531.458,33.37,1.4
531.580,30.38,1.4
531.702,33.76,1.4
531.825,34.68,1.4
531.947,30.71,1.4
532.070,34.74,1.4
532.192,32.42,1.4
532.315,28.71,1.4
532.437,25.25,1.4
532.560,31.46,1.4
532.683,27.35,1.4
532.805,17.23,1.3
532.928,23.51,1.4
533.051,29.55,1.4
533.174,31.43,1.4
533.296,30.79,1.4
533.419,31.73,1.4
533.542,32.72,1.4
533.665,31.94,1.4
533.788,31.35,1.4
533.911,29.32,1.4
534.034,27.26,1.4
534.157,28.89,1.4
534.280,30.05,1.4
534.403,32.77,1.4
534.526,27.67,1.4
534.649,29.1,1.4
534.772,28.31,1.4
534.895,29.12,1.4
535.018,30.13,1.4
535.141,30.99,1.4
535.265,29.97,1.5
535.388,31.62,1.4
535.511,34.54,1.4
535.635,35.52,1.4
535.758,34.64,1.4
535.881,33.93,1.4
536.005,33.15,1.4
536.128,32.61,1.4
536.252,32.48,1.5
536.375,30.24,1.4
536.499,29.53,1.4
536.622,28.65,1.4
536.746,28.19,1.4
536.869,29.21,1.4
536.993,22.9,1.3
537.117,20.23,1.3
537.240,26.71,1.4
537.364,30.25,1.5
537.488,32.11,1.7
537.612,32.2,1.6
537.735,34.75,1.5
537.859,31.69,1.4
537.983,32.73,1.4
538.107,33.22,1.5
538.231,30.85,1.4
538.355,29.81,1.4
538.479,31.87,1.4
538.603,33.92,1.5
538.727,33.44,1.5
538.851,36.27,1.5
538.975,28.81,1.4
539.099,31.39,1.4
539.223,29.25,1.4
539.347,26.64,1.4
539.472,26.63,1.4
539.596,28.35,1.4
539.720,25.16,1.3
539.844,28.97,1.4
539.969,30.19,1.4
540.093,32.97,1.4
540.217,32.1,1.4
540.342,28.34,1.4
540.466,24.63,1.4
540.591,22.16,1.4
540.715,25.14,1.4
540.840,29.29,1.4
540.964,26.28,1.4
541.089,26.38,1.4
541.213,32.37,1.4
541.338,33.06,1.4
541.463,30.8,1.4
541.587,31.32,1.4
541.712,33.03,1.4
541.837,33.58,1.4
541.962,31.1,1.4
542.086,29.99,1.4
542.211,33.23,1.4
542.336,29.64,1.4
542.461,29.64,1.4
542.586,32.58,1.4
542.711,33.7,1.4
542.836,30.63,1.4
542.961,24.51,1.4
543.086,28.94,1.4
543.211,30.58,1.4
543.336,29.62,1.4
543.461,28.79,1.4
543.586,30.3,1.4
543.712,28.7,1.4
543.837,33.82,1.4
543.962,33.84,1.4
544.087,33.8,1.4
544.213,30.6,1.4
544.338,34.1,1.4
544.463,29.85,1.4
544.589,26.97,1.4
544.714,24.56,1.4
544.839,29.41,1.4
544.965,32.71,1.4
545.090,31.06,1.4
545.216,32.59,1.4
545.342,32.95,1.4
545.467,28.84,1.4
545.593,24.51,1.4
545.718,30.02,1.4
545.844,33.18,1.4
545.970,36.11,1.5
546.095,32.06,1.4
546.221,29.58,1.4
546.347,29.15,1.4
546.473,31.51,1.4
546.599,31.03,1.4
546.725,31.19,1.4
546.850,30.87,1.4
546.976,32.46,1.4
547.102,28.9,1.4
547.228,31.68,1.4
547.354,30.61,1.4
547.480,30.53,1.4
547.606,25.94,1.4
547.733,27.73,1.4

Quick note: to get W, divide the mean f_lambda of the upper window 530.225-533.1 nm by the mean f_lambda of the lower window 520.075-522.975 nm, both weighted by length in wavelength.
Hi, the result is 1.21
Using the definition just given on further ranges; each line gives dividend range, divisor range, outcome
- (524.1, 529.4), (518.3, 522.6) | 1.16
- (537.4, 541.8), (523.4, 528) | 1.07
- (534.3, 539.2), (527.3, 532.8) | 1.00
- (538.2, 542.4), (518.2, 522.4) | 1.23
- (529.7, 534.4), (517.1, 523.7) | 1.29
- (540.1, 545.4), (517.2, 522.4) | 1.32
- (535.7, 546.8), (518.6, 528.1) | 1.12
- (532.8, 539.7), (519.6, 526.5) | 1.10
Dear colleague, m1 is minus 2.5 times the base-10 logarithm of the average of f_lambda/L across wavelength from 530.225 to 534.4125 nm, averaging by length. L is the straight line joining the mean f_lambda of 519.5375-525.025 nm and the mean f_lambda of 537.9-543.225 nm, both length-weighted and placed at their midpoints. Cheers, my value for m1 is -0.070 mag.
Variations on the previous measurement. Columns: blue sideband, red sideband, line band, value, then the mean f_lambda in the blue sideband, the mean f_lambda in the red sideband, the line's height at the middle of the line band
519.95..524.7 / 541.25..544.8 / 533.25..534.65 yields -0.045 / 27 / 30.8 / 29.1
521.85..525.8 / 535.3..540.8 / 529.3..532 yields -0.077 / 28.8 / 30.2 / 29.4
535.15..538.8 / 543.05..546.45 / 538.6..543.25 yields 0.037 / 31.1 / 30.6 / 30.9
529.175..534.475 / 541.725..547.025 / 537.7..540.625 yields 0.018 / 30.6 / 30.8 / 30.7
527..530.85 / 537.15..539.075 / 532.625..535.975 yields 0.032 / 29.9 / 31.7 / 31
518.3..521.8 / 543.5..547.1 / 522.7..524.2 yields -0.160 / 23.8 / 30.9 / 24.8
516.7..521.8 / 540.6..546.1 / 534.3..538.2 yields -0.107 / 21.3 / 30.5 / 27.8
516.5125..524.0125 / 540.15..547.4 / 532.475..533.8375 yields -0.069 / 23.2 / 30.3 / 27.1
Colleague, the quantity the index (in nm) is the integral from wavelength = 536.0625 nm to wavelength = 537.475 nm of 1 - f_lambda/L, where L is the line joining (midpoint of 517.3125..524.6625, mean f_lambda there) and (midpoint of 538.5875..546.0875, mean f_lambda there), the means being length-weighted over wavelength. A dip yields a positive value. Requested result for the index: 0.02 nm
